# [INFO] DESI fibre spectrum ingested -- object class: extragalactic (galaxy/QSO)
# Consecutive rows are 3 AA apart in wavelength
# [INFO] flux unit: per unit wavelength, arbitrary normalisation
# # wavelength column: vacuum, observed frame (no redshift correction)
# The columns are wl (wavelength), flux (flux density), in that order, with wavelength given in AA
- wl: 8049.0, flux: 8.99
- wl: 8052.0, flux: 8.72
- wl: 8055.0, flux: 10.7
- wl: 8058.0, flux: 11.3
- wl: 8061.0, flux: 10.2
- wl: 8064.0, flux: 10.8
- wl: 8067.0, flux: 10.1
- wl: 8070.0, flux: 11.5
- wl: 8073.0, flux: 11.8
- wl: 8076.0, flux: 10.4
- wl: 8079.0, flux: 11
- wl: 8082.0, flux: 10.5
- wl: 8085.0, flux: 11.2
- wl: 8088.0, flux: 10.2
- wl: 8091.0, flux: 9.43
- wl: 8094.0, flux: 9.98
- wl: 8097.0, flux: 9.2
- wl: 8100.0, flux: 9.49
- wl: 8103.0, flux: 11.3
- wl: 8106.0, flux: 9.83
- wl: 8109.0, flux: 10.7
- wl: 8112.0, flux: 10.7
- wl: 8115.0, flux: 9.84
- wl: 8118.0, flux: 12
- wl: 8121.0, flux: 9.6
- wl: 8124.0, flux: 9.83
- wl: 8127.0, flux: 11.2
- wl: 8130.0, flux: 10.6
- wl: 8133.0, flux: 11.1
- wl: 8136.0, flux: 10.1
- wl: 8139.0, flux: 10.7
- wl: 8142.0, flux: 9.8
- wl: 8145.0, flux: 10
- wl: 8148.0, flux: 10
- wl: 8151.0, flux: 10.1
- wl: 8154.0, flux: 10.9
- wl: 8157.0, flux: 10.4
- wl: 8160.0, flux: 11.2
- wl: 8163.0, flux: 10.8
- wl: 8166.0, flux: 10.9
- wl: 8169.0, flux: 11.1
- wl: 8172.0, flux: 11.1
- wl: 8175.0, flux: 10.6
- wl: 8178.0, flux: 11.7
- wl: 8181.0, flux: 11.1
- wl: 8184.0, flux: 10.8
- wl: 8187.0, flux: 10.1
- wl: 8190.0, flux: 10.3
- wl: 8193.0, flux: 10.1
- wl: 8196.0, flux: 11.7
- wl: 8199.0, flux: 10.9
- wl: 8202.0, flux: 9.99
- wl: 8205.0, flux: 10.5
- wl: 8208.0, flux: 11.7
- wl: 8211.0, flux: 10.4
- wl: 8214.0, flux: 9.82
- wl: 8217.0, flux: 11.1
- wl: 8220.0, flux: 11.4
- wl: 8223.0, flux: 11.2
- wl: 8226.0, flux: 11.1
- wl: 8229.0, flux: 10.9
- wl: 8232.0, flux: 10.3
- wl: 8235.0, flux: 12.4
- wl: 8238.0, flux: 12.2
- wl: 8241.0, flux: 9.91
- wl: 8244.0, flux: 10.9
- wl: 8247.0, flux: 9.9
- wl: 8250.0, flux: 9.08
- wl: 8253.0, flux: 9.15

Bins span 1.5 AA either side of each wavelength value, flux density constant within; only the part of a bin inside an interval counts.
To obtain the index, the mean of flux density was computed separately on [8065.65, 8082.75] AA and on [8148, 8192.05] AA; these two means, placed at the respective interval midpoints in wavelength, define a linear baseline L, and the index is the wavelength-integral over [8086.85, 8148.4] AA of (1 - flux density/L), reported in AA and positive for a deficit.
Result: 3.22 AA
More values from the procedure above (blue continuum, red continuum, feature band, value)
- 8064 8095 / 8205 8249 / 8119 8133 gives 0.35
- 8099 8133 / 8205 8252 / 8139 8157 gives 0.62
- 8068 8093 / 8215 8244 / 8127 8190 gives 1.60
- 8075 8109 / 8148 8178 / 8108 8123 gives -0.16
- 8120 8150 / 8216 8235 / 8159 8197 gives -0.67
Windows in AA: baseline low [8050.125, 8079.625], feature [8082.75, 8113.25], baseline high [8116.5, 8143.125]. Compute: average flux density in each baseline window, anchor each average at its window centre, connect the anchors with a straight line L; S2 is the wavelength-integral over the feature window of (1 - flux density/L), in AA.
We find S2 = 1.1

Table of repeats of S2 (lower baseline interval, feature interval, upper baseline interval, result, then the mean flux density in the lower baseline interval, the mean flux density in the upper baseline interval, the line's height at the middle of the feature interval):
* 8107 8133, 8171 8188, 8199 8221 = -0.4 AA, 10.6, 10.7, 10.7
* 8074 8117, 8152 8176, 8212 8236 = -0.4 AA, 10.3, 11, 10.7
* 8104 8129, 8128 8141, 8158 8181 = 0.1 AA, 10.5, 11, 10.7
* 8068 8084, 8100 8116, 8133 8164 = 0.5 AA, 11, 10.4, 10.8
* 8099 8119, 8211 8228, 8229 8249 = -0.1 AA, 10.5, 10.9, 10.8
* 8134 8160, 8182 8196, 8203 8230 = 0.2 AA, 10.3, 10.9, 10.7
